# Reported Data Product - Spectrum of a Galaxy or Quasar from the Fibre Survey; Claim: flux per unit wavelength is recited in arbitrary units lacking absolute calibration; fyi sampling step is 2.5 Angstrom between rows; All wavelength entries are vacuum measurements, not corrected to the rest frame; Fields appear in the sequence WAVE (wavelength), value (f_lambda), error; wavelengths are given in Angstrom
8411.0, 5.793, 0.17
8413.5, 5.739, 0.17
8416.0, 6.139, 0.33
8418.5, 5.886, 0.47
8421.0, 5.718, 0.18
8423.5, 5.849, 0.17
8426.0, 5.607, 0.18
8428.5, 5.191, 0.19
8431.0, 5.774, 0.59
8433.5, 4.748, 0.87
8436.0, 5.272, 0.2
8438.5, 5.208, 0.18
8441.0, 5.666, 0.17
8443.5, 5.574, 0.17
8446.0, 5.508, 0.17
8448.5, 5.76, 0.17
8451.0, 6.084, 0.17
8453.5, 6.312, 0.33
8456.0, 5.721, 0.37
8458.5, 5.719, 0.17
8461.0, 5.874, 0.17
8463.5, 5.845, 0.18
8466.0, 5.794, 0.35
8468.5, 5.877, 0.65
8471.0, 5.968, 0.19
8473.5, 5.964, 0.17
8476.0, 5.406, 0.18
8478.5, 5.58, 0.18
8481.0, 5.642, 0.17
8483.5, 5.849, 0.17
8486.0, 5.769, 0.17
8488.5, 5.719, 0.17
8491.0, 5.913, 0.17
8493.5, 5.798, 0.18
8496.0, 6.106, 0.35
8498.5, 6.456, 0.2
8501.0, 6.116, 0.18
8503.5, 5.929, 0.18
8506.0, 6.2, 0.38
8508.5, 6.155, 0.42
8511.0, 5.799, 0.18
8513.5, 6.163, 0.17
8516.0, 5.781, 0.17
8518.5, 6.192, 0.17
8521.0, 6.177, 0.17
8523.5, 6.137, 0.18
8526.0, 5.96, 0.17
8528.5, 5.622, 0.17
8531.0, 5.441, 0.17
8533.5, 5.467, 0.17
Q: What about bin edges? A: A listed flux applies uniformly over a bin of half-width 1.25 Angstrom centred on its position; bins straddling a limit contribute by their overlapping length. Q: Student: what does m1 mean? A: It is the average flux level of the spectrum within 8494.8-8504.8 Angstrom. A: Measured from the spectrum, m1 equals 6.15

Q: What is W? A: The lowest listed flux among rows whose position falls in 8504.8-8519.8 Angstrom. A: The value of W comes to 5.781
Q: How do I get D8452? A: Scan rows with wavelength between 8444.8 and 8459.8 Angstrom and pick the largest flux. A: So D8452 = 6.312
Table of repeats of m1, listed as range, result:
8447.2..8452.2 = 5.92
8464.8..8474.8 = 5.9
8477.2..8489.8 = 5.71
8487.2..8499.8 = 6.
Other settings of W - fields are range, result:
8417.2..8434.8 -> 4.748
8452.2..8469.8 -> 5.719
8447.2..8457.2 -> 5.721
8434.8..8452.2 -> 5.208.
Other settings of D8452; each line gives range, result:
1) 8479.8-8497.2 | 6.106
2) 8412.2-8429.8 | 6.139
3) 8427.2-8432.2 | 5.774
